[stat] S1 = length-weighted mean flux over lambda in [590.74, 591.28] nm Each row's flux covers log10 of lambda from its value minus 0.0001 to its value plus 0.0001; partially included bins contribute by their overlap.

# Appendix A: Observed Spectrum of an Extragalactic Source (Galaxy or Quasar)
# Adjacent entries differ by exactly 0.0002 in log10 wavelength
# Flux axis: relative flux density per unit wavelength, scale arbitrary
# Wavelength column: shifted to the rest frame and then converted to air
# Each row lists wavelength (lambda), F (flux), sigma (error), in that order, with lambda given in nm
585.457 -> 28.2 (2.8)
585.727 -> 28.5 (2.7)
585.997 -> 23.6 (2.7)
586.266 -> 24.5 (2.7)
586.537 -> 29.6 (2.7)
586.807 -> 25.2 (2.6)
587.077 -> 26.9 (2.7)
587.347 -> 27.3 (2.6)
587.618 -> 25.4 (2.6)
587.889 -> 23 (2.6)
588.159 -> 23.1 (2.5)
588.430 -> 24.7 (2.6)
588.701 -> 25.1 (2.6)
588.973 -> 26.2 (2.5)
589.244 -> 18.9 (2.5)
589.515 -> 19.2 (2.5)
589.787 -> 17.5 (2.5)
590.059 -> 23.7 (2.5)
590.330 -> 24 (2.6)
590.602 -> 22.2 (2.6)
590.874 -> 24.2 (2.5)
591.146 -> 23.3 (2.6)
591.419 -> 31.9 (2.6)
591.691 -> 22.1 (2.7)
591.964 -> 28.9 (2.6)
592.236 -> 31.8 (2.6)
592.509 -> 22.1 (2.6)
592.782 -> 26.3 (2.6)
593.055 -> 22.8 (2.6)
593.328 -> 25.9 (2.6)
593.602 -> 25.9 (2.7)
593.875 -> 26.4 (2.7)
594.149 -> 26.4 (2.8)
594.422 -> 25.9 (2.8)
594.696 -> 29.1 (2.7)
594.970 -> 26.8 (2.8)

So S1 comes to 23.8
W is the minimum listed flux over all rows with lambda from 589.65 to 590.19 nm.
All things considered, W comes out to 17.5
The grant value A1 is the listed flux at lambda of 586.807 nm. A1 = 25.2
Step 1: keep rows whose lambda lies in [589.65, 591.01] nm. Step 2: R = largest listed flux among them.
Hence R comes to 24.2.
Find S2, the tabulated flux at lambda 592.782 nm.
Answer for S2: 26.3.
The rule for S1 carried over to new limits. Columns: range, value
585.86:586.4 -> 24.1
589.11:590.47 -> 20.7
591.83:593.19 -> 26.4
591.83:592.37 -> 30.4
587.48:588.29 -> 23.8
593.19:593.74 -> 25.9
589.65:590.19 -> 20.5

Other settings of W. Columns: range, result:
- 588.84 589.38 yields 18.9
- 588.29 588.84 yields 24.7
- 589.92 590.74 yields 22.2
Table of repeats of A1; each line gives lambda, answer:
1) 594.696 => 29.1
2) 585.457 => 28.2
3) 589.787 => 17.5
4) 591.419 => 31.9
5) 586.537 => 29.6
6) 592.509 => 22.1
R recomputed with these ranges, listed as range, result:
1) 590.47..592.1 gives 31.9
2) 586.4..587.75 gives 29.6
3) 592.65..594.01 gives 26.4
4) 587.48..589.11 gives 26.2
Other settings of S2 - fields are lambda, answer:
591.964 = 28.9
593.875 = 26.4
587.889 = 23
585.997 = 23.6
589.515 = 19.2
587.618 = 25.4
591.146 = 23.3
